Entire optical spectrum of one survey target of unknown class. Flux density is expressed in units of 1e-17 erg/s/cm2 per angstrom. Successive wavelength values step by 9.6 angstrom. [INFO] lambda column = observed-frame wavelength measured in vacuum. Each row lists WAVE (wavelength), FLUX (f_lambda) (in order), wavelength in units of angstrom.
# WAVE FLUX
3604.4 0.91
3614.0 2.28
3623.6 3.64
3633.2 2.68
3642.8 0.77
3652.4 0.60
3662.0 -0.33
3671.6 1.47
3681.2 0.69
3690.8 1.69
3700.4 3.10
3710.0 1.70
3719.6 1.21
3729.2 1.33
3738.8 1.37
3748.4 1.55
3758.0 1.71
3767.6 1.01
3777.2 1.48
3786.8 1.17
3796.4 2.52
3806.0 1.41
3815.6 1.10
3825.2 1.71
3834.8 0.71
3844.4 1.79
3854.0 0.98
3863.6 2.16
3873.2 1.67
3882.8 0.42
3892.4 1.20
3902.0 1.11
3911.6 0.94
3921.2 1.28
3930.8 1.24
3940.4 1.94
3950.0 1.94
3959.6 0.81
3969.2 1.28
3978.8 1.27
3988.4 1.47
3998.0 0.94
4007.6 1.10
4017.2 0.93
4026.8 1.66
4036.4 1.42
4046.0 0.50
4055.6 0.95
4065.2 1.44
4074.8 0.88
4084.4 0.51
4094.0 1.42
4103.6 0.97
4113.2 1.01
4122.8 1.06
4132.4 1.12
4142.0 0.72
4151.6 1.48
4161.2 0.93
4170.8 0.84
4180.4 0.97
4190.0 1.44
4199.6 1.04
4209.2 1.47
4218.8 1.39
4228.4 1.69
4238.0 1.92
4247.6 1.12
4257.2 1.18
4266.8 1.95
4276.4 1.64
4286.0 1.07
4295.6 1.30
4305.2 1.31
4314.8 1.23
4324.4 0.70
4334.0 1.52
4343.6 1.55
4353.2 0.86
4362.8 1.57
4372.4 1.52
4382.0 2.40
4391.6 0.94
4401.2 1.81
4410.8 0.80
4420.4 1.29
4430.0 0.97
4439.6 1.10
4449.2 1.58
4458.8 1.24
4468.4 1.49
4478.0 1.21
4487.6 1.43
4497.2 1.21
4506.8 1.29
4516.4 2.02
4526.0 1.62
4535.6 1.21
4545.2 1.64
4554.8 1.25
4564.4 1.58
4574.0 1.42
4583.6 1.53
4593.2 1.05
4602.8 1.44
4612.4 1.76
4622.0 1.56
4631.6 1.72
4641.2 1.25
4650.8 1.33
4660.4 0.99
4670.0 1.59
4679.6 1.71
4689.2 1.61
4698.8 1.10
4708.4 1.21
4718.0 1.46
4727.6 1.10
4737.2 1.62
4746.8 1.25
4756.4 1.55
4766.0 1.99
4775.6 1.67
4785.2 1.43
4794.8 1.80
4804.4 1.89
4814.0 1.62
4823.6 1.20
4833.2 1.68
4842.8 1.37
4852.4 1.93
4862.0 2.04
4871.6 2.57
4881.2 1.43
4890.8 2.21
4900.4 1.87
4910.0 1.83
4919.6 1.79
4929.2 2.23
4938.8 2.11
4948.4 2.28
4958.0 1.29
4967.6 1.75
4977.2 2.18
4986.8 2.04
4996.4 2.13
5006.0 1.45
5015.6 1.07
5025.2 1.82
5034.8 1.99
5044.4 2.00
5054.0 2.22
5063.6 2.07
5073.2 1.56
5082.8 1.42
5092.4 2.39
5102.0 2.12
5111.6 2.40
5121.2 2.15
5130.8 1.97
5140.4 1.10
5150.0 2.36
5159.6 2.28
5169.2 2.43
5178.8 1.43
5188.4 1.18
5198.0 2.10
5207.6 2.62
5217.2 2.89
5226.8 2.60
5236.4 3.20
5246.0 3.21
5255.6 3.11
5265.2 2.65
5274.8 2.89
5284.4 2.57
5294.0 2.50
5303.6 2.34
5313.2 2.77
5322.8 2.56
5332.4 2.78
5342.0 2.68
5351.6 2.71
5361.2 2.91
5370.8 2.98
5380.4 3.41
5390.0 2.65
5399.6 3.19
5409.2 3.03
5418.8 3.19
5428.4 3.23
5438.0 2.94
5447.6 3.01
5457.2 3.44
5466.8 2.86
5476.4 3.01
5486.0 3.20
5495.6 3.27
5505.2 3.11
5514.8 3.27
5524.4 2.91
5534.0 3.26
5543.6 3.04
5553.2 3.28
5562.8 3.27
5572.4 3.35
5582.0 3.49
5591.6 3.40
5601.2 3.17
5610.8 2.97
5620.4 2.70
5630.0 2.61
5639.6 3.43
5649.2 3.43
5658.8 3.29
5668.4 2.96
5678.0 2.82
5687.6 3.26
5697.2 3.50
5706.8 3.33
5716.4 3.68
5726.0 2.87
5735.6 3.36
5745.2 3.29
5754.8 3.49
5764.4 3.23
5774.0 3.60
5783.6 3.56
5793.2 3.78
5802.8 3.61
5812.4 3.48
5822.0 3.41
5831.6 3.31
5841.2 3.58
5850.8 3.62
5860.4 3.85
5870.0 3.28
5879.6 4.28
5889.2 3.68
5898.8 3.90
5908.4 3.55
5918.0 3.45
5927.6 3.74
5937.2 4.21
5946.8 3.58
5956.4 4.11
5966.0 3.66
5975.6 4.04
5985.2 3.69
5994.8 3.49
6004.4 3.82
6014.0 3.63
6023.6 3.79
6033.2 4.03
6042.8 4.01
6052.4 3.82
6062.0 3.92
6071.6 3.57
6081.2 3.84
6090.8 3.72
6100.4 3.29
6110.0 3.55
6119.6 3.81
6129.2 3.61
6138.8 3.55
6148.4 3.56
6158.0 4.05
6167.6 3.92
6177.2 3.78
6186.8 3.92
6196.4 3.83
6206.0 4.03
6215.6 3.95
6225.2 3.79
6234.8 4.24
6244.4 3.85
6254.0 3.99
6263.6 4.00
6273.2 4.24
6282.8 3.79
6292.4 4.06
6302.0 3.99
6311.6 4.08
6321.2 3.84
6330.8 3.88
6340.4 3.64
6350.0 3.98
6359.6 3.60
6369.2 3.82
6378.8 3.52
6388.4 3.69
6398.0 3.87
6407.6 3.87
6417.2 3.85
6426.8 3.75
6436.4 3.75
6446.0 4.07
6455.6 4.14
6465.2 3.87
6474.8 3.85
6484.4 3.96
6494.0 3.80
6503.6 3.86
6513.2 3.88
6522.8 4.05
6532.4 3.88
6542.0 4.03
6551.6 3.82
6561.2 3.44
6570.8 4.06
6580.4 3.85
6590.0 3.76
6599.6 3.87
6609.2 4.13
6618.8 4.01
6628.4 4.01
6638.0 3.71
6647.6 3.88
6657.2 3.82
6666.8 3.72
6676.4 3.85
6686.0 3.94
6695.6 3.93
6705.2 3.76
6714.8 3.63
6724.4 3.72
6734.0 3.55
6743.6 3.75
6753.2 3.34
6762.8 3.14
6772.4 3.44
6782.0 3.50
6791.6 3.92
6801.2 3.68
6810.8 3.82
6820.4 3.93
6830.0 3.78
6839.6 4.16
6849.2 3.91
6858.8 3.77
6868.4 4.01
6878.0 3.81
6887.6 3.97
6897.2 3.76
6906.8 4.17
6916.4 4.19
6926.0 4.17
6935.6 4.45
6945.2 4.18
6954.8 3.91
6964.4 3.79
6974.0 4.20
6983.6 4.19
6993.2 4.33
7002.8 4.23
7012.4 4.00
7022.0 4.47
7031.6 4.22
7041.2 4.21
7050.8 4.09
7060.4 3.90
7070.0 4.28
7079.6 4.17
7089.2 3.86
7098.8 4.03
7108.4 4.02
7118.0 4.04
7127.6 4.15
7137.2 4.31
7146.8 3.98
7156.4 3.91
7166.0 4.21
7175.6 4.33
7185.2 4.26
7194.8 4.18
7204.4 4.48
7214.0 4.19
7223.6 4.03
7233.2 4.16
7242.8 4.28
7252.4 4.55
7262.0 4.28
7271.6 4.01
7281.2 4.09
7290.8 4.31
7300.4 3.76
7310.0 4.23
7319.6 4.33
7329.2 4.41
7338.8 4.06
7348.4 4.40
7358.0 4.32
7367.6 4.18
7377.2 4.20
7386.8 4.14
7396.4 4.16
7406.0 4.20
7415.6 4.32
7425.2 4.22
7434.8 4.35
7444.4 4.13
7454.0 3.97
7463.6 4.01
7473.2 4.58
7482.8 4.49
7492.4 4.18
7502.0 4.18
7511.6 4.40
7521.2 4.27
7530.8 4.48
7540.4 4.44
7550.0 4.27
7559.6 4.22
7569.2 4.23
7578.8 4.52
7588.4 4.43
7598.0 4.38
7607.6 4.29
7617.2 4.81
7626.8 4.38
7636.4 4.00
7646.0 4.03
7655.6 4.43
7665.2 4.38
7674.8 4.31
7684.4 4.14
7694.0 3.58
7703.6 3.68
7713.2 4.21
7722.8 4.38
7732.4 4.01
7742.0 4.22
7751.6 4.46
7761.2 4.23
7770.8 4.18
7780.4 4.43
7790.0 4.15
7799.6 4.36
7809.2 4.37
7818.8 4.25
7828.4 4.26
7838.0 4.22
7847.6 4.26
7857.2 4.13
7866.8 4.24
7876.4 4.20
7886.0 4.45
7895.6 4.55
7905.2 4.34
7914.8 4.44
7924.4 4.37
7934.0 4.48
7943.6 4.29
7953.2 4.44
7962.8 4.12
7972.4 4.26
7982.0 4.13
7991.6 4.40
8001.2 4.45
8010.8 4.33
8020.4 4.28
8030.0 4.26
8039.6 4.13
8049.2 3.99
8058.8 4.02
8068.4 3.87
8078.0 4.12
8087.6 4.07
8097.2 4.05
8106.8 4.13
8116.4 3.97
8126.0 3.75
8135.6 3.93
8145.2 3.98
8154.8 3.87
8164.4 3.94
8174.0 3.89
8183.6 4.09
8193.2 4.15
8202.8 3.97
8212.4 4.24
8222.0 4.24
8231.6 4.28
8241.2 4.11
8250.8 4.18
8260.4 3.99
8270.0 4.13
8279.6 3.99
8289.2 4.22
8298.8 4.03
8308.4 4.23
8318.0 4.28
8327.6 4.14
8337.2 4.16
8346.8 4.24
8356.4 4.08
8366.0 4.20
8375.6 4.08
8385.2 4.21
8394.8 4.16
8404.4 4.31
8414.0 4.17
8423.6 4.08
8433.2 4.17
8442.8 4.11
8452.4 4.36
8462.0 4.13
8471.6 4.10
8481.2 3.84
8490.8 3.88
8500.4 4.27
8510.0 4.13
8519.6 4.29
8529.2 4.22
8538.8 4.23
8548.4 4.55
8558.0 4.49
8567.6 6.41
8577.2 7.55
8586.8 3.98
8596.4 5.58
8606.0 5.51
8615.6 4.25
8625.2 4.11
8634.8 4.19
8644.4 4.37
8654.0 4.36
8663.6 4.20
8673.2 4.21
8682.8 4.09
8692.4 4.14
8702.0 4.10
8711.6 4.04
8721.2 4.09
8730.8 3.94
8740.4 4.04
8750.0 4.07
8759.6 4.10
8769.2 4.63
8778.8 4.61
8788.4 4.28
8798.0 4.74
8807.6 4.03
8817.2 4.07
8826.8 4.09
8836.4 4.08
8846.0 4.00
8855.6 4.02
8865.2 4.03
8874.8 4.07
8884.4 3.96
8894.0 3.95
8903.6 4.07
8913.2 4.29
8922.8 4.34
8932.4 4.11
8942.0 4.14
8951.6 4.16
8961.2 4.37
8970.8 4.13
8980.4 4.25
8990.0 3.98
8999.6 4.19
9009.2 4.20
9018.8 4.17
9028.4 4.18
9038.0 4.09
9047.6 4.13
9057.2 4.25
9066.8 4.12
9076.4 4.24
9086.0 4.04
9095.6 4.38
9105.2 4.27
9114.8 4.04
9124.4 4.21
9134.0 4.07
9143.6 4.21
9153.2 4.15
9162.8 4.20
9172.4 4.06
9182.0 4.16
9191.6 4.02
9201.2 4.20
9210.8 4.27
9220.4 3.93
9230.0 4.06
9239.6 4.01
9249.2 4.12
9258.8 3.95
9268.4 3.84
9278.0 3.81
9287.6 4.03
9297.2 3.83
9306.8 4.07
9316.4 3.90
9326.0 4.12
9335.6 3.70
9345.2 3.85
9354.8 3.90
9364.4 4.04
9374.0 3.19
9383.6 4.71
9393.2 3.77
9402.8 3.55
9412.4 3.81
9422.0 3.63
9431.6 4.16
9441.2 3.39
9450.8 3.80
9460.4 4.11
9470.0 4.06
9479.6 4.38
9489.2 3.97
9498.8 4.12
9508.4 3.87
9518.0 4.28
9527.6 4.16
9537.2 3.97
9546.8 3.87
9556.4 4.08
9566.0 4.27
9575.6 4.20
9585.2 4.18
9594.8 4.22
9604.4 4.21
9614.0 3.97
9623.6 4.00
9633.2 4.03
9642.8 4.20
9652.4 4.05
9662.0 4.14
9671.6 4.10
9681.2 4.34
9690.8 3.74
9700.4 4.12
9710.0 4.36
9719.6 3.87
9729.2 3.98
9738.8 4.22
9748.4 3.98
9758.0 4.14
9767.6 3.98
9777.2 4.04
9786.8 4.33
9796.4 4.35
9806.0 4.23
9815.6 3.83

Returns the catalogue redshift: 0.31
